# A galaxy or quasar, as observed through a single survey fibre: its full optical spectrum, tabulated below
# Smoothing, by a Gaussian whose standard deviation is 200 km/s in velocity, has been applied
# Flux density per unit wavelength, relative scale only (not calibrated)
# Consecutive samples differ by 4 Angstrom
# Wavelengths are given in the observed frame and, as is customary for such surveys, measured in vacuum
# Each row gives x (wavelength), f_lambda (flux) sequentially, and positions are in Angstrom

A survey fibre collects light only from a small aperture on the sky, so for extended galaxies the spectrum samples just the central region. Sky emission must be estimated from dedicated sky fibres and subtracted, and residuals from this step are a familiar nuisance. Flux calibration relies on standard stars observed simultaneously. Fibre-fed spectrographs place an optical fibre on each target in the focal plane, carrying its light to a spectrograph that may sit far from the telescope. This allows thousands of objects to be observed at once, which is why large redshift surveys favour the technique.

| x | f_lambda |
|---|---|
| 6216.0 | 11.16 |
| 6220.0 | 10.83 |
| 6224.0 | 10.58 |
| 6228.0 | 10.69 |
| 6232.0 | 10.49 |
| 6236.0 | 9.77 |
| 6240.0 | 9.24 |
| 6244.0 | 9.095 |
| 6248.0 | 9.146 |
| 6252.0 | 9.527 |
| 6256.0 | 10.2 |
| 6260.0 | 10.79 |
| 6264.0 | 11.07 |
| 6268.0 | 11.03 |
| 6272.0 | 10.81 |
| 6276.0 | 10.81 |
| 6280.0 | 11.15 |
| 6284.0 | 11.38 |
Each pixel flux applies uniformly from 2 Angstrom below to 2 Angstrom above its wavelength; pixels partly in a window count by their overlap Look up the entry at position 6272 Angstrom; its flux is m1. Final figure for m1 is 10.81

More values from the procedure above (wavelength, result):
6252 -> 9.527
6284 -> 11.38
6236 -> 9.77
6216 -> 11.16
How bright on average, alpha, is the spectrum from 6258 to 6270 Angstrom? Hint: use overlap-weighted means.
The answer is 11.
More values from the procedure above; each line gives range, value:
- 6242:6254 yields 9.26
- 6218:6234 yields 10.6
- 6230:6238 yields 10.1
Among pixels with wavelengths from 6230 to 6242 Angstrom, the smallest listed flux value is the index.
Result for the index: 9.24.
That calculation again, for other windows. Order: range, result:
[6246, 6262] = 9.146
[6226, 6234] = 10.49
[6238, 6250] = 9.095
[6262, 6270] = 11.03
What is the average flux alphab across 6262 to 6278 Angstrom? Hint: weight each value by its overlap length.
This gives 10.9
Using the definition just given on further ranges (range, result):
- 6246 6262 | 9.92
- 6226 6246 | 9.86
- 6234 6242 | 9.5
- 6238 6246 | 9.17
